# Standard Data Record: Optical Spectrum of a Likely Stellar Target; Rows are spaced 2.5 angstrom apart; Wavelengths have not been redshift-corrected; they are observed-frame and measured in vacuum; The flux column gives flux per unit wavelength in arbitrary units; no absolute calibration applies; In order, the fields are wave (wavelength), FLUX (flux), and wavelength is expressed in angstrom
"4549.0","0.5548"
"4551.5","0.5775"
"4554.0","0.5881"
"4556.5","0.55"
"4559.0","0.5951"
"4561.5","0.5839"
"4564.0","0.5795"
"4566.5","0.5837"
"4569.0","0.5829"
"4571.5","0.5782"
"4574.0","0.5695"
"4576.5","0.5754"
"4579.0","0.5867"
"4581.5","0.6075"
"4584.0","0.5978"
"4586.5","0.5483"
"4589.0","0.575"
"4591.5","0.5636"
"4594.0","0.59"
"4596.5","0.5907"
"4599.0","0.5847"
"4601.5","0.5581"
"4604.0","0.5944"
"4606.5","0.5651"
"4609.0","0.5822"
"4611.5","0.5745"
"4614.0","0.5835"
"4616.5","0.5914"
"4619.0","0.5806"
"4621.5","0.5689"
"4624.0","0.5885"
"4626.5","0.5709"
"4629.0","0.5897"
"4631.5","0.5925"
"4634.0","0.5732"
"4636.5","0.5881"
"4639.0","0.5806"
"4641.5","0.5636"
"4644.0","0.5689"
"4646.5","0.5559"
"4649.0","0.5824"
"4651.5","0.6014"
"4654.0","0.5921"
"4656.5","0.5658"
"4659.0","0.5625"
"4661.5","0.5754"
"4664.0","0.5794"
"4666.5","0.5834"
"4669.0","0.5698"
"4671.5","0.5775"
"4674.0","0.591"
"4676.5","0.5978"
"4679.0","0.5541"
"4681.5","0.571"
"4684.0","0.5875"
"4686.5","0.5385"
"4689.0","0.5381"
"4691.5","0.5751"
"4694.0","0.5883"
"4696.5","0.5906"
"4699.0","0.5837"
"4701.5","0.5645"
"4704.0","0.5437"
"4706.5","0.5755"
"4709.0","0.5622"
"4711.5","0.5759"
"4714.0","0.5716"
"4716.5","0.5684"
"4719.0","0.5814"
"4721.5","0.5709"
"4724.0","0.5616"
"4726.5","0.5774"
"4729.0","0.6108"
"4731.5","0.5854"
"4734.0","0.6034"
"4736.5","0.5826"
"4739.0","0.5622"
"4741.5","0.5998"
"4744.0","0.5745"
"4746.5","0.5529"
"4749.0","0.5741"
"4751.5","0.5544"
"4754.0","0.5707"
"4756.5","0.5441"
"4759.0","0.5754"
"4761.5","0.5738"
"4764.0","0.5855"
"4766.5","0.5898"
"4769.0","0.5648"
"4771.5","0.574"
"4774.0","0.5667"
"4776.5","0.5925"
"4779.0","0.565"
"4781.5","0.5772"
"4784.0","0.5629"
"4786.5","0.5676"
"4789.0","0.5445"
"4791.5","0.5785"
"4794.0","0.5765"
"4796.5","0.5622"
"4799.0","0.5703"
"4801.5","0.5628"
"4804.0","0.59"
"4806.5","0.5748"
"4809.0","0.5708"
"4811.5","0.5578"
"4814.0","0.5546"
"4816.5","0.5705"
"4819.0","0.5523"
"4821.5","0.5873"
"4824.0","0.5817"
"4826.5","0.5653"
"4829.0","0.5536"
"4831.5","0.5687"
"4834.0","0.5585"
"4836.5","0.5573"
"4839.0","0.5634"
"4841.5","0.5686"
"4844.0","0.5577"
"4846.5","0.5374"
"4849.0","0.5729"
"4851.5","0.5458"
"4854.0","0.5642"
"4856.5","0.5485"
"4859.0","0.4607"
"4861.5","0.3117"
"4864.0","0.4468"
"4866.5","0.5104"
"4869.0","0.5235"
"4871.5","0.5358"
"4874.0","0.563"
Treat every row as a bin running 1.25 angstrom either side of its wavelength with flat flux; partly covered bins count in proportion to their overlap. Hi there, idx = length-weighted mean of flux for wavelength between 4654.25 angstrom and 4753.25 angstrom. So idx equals 0.574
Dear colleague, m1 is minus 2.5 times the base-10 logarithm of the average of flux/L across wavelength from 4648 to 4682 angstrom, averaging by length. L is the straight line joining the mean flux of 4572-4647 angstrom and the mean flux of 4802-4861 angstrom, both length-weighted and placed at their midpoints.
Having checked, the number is -0.01 mag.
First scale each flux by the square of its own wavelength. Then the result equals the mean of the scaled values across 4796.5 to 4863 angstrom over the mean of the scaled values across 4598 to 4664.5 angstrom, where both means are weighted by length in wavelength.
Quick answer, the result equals 1.03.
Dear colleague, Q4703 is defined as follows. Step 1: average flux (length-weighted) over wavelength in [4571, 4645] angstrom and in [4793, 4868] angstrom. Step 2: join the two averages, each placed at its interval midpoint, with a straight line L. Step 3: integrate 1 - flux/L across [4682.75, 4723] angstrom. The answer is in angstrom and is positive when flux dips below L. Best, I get -0.30 angstrom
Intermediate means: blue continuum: 0.579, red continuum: 0.547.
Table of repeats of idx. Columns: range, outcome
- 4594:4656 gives 0.58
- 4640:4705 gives 0.573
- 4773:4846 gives 0.567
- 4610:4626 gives 0.581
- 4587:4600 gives 0.579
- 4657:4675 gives 0.576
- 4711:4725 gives 0.572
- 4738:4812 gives 0.571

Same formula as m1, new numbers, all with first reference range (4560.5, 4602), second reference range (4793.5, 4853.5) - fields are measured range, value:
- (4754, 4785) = -0.01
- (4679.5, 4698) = 0.01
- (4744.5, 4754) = 0.01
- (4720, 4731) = -0.02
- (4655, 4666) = 0.01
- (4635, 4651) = 0.00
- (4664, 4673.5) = -0.01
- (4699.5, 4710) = 0.02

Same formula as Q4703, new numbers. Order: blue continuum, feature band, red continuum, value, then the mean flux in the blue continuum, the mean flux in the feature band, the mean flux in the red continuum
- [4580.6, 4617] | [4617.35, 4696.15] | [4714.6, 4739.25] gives 0.58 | 0.58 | 0.576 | 0.581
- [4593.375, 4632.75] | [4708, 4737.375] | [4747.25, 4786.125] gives -0.27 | 0.581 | 0.579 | 0.571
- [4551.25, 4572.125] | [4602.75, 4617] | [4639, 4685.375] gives -0.07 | 0.58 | 0.581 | 0.577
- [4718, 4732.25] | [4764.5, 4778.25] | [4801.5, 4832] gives -0.06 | 0.581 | 0.578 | 0.569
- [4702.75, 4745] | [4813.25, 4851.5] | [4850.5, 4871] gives -4.14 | 0.577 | 0.563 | 0.49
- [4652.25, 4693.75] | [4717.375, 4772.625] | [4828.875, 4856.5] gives -0.86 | 0.573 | 0.576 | 0.559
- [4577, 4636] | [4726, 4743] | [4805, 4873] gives -0.92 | 0.581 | 0.589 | 0.541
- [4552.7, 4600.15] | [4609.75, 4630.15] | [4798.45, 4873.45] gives -0.23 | 0.581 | 0.581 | 0.544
